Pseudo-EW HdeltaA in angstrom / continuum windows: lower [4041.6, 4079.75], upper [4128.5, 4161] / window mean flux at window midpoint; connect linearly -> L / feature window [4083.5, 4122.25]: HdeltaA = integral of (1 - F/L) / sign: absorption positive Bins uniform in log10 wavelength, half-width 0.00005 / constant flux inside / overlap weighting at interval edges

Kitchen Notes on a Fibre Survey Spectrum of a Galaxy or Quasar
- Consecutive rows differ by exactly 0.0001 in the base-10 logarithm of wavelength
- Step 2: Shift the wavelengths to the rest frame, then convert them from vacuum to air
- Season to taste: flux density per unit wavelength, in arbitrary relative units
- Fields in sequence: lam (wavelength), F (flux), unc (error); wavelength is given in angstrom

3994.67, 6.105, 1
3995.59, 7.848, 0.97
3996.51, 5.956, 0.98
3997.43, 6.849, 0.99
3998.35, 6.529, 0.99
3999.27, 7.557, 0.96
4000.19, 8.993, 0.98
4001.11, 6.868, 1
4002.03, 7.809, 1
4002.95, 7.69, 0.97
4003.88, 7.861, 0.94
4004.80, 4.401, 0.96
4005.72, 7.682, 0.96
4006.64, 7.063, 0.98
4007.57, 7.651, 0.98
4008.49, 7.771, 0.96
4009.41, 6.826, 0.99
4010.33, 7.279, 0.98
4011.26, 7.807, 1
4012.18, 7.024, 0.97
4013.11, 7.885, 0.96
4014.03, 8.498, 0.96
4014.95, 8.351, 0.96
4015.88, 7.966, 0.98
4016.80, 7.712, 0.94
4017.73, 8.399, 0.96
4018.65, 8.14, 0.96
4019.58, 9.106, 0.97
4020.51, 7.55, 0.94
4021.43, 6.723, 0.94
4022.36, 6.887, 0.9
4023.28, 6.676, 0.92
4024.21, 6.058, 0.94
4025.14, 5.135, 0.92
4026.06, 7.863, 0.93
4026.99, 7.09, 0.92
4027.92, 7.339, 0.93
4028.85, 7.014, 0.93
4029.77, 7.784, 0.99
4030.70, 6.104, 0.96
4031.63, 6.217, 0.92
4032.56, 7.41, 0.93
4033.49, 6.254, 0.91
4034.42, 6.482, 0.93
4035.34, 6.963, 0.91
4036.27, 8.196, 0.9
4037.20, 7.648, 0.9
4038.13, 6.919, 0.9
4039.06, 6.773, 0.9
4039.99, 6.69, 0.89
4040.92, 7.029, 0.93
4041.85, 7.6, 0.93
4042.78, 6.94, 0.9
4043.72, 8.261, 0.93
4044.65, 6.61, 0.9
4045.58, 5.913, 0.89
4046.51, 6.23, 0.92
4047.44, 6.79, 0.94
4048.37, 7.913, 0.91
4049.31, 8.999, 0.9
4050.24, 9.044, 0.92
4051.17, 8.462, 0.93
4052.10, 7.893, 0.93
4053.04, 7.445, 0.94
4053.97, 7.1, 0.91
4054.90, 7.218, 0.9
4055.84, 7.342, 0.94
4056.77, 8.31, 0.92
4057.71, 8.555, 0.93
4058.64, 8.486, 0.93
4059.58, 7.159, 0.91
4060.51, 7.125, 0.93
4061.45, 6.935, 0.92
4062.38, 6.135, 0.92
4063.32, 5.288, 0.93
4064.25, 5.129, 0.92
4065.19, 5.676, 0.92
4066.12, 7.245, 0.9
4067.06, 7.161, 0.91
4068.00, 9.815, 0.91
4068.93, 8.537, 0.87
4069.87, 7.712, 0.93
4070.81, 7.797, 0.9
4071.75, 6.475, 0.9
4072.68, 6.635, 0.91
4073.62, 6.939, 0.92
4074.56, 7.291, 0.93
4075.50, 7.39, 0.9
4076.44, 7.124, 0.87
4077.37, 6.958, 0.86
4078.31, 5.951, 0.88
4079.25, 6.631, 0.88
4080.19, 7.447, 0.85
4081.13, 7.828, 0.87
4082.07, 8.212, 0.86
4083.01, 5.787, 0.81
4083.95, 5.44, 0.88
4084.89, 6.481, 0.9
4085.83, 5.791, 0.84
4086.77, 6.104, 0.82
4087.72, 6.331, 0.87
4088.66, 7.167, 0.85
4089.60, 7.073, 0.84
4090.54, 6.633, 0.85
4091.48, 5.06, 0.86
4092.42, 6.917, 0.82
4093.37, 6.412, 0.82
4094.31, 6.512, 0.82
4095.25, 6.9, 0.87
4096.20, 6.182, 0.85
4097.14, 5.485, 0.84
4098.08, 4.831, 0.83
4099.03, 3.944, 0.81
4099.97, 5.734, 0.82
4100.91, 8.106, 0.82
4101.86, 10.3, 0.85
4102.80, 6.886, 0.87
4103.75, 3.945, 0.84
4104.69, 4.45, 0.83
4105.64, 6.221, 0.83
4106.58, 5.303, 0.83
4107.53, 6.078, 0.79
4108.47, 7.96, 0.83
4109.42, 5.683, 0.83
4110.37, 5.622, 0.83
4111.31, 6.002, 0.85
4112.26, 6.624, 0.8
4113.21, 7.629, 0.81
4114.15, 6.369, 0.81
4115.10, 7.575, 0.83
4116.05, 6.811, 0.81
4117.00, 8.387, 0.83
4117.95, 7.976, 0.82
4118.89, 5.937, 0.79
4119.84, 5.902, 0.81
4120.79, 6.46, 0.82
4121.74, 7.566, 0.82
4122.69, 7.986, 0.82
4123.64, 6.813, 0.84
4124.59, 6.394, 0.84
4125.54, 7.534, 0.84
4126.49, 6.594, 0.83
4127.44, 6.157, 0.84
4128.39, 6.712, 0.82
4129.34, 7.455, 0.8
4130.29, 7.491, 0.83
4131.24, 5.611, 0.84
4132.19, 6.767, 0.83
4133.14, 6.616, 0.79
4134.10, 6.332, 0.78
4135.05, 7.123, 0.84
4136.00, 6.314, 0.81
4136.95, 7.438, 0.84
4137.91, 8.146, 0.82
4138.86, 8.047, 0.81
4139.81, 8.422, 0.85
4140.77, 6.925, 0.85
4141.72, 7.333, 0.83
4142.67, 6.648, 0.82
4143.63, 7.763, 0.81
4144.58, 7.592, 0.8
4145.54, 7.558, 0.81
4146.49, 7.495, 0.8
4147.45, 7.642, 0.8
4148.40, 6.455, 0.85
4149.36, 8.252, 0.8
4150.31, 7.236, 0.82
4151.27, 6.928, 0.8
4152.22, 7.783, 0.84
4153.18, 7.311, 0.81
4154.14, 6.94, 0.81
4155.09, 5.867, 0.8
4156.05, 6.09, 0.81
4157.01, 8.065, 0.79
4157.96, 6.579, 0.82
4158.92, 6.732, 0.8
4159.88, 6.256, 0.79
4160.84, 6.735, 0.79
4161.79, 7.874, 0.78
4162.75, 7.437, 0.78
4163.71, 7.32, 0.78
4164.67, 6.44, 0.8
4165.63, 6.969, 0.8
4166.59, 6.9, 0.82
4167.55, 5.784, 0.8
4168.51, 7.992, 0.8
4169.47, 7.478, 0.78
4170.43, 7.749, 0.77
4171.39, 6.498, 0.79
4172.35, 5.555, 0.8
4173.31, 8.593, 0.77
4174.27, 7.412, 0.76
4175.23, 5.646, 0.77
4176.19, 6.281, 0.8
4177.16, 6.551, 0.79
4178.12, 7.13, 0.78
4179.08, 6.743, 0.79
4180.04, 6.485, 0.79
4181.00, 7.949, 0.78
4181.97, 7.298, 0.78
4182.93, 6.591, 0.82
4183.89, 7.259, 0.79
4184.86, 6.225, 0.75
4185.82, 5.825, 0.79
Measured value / 4.2 angstrom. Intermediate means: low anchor 7.27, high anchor 7.11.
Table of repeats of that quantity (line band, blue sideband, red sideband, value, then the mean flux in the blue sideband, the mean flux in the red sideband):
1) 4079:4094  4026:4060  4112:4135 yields 1.1 angstrom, 7.35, 6.91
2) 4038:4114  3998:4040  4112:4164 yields 3.7 angstrom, 7.28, 7.09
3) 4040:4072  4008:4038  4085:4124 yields -1.8 angstrom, 7.31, 6.48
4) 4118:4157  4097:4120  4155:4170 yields -2.2 angstrom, 6.41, 6.94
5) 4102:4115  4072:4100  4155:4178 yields 0.7 angstrom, 6.45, 6.89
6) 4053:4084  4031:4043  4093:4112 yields -2.6 angstrom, 7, 6.13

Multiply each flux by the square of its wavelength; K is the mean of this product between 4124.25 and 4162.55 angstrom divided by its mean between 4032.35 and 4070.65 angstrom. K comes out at 1.01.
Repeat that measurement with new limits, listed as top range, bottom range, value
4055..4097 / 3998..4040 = 0.97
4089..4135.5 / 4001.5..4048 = 0.95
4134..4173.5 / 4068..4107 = 1.12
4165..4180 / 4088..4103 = 1.10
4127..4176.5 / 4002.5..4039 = 1.04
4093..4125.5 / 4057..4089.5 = 0.95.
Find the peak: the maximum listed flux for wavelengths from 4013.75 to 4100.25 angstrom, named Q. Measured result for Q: 9.815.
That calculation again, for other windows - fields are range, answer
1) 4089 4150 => 10.3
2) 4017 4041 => 9.106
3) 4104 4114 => 7.96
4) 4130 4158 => 8.422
